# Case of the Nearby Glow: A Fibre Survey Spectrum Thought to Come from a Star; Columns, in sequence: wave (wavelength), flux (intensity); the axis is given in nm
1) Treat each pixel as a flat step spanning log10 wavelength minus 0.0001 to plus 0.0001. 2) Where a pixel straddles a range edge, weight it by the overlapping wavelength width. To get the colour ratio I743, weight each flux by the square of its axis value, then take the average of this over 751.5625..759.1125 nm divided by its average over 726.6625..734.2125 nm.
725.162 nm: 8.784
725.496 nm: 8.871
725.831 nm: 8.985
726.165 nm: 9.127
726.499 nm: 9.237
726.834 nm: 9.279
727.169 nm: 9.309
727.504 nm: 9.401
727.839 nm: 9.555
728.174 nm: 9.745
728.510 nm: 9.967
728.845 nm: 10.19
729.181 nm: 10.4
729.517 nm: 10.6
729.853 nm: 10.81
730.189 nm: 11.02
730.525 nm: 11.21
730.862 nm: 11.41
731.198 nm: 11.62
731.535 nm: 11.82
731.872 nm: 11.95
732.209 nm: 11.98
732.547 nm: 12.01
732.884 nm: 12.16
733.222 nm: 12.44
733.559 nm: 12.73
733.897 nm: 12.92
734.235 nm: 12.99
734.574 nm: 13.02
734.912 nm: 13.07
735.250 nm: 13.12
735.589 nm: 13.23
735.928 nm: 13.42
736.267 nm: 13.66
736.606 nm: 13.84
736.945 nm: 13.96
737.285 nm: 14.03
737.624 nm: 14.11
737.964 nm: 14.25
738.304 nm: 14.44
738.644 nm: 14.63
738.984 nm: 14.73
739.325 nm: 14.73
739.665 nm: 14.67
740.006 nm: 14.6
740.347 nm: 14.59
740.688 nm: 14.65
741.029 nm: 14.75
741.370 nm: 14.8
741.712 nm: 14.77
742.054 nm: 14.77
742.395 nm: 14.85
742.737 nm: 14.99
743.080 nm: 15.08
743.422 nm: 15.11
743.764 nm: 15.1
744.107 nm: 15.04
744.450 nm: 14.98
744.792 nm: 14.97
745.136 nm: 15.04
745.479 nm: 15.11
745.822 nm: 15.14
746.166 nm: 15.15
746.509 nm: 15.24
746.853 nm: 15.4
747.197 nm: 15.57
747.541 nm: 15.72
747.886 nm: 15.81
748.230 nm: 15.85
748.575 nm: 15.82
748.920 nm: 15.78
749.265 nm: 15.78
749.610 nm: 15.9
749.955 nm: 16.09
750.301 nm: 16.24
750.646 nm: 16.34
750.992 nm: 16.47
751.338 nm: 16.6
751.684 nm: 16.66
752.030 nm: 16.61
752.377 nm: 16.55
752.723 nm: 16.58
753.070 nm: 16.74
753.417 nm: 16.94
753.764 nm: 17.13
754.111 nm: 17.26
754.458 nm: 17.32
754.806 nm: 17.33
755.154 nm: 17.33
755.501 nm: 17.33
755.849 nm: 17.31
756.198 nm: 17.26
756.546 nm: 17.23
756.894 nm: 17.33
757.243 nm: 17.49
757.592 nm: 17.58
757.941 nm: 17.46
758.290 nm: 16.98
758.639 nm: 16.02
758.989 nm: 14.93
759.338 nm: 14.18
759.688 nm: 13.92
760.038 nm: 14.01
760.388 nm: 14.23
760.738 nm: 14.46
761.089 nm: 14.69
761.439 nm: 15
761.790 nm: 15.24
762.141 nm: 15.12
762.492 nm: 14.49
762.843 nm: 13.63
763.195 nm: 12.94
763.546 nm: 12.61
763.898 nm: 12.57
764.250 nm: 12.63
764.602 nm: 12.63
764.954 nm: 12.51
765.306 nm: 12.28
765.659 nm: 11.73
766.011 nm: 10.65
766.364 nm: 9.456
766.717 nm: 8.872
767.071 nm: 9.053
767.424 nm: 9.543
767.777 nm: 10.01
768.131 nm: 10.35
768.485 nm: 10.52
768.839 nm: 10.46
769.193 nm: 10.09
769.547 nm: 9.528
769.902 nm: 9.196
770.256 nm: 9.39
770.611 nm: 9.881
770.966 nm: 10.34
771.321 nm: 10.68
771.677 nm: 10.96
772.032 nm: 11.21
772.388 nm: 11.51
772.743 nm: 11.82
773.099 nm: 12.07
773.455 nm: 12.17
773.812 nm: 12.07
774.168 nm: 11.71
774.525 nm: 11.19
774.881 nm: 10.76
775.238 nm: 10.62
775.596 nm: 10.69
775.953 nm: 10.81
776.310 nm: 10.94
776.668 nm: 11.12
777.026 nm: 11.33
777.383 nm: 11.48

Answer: 1.64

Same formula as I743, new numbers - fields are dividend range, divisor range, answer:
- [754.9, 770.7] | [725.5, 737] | 1.27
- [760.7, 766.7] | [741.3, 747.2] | 0.91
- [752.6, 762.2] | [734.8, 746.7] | 1.17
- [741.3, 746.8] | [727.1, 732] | 1.47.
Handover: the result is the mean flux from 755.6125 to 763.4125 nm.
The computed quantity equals 15.5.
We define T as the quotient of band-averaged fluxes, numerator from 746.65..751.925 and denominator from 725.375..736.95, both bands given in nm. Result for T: 1.41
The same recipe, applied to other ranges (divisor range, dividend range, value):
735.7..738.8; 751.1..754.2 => 1.20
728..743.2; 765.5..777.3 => 0.81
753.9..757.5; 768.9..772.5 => 0.59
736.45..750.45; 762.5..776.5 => 0.74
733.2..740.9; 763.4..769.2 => 0.79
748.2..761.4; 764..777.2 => 0.67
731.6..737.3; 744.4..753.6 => 1.23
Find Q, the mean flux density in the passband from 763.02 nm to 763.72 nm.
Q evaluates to 12.8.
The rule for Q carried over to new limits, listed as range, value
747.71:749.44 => 15.8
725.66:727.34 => 9.18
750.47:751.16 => 16.4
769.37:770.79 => 9.5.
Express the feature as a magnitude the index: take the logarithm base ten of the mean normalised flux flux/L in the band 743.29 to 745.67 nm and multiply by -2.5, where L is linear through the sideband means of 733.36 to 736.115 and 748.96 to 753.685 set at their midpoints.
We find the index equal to 0.00 mag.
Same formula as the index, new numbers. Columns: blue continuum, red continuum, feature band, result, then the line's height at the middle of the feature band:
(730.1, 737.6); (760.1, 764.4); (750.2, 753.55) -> -0.22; 13.5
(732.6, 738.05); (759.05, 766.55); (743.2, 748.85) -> -0.16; 13.3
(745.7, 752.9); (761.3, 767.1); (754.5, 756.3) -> -0.19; 14.6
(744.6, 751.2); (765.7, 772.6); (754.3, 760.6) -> -0.24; 13.2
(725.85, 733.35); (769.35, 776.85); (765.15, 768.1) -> 0.07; 10.9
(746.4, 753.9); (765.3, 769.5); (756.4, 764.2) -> -0.19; 12.6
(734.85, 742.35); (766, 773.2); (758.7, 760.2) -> -0.24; 11.6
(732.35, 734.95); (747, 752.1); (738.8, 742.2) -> -0.04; 14.1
